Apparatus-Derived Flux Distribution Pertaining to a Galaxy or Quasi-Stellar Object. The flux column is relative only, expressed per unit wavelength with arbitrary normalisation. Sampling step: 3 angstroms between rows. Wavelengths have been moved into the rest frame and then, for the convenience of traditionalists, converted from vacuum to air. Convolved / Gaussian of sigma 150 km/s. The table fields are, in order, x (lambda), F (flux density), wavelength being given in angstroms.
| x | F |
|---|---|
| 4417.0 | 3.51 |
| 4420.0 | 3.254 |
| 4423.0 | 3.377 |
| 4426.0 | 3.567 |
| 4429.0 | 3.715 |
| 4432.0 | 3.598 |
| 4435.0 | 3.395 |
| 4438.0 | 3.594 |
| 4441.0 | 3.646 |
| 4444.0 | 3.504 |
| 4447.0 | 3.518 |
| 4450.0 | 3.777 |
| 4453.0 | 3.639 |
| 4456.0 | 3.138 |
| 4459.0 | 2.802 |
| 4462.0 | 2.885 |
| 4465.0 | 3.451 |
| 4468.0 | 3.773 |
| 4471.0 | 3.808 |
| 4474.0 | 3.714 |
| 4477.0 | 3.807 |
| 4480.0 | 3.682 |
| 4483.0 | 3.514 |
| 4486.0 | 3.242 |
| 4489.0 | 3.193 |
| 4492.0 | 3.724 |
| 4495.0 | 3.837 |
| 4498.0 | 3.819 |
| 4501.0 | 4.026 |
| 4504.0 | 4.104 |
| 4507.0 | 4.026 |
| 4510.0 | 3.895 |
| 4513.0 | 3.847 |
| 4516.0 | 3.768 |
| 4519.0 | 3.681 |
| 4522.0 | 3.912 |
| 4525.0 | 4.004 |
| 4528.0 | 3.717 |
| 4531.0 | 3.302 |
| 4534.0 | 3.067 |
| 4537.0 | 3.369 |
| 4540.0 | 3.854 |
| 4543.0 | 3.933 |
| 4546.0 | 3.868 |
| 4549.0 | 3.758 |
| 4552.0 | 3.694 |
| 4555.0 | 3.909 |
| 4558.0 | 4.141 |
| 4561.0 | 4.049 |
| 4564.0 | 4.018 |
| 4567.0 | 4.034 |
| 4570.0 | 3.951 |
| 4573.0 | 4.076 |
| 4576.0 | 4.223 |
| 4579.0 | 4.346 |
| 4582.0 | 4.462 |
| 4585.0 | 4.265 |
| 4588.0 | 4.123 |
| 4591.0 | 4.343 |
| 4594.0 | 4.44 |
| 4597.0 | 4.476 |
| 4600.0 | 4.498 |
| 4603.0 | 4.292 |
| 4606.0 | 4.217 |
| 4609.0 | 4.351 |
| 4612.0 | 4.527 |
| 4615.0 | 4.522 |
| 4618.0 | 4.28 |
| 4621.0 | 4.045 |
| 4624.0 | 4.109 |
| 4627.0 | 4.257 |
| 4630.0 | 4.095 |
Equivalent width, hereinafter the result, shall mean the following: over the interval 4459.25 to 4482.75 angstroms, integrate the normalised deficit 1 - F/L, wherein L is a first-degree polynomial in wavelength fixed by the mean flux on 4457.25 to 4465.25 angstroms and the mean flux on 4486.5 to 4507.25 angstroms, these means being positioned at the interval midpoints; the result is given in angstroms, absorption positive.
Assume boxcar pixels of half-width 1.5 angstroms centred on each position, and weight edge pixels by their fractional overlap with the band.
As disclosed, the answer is -2.5 angstroms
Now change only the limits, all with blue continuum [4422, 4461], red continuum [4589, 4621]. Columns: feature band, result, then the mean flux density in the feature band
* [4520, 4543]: 2.0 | 3.63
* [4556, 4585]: 0.3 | 4.15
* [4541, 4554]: 0.8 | 3.82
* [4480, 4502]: 0.8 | 3.62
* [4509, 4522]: 0.3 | 3.81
